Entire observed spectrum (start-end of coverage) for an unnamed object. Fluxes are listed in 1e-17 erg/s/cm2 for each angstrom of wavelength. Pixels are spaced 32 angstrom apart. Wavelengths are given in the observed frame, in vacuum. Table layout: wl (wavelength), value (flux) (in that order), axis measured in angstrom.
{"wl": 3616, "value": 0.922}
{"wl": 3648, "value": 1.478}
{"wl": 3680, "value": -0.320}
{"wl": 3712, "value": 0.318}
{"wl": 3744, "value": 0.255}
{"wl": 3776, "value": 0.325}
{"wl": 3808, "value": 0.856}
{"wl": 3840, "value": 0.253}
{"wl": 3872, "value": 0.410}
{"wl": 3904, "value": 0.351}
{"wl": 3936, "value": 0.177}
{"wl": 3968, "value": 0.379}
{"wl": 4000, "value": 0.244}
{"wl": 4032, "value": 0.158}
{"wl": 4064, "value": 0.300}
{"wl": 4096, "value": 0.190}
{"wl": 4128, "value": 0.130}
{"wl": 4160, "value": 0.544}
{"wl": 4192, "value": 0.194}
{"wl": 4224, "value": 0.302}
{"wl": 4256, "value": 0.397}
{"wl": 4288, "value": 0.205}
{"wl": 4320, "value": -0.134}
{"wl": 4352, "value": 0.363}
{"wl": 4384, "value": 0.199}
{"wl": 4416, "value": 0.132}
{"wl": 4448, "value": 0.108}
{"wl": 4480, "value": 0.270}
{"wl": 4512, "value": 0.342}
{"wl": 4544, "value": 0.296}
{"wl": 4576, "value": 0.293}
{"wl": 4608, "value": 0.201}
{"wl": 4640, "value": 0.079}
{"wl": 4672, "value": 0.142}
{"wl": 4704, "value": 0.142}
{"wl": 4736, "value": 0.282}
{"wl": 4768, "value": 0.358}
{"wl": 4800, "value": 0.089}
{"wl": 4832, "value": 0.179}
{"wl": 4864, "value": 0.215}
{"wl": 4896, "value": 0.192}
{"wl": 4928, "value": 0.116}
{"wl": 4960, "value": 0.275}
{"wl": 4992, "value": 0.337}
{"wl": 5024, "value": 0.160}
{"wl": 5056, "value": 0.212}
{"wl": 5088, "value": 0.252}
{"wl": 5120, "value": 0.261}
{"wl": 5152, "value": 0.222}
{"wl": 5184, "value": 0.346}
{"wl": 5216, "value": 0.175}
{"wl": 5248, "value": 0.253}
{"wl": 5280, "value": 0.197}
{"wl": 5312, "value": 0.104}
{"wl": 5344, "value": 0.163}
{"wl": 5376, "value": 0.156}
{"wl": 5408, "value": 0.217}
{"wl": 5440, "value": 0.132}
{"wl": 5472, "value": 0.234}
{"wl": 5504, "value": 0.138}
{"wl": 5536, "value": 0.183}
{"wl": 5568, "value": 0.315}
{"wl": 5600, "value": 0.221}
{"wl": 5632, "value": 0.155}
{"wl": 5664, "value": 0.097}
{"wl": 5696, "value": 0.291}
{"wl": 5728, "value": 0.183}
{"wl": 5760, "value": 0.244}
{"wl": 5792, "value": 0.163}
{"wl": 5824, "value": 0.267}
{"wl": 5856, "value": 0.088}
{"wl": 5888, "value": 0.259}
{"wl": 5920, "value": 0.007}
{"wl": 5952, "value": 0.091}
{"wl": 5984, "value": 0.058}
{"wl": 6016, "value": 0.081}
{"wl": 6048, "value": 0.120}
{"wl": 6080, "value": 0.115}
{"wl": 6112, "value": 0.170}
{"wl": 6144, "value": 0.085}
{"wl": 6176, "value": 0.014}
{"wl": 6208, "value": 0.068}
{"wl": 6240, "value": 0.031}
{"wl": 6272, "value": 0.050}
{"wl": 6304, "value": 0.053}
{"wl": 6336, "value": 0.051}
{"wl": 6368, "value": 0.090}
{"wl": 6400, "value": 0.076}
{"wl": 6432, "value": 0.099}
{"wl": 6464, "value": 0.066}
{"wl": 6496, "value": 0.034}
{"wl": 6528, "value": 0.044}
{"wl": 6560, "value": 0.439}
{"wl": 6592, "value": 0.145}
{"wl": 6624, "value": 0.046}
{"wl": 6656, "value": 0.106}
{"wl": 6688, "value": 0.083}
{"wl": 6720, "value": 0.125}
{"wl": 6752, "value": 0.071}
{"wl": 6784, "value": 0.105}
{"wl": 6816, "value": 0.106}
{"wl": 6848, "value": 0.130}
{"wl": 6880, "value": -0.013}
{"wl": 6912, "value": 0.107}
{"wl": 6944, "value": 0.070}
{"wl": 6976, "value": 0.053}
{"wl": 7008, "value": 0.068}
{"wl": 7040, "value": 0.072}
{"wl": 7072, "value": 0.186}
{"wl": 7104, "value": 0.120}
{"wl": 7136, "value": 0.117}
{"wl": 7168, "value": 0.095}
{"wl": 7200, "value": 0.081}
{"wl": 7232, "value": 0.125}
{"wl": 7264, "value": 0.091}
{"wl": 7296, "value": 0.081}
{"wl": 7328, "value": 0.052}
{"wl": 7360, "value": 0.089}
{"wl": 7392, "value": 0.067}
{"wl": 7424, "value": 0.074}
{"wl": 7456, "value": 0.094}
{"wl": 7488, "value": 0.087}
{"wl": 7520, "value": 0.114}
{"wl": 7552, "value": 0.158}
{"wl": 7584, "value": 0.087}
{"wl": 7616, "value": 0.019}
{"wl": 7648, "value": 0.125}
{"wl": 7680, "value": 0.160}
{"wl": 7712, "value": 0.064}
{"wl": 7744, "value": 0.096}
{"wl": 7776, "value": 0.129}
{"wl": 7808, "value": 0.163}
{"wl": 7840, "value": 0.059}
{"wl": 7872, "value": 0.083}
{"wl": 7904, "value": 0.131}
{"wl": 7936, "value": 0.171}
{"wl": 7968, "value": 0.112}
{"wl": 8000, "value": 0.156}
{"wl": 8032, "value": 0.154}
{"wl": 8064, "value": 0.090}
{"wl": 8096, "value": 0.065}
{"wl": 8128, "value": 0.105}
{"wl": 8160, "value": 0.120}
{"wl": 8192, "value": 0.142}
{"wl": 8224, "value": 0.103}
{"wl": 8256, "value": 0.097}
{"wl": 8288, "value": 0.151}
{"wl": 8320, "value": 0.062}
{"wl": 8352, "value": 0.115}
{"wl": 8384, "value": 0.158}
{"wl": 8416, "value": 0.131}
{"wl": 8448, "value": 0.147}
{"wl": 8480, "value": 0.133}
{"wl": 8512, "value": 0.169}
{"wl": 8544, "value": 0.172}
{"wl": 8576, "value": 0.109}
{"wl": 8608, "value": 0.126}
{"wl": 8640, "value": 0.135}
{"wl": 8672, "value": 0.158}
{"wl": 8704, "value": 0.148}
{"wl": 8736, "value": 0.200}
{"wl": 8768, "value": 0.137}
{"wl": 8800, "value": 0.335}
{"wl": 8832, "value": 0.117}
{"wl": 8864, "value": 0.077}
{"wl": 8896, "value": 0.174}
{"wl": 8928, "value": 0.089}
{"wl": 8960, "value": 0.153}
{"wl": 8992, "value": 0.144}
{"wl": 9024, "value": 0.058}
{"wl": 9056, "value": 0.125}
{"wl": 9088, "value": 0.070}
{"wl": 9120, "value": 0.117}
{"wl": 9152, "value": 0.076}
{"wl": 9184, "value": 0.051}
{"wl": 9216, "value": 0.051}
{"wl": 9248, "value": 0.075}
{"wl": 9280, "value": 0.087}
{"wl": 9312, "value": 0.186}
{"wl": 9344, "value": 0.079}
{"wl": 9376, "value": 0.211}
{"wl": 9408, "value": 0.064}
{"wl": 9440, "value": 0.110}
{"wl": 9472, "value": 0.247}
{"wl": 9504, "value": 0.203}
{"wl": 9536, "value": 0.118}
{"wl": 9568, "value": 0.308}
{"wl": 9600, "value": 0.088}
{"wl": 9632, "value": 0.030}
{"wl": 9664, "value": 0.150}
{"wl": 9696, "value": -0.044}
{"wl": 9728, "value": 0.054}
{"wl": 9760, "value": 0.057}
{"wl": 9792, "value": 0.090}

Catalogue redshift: 0.76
